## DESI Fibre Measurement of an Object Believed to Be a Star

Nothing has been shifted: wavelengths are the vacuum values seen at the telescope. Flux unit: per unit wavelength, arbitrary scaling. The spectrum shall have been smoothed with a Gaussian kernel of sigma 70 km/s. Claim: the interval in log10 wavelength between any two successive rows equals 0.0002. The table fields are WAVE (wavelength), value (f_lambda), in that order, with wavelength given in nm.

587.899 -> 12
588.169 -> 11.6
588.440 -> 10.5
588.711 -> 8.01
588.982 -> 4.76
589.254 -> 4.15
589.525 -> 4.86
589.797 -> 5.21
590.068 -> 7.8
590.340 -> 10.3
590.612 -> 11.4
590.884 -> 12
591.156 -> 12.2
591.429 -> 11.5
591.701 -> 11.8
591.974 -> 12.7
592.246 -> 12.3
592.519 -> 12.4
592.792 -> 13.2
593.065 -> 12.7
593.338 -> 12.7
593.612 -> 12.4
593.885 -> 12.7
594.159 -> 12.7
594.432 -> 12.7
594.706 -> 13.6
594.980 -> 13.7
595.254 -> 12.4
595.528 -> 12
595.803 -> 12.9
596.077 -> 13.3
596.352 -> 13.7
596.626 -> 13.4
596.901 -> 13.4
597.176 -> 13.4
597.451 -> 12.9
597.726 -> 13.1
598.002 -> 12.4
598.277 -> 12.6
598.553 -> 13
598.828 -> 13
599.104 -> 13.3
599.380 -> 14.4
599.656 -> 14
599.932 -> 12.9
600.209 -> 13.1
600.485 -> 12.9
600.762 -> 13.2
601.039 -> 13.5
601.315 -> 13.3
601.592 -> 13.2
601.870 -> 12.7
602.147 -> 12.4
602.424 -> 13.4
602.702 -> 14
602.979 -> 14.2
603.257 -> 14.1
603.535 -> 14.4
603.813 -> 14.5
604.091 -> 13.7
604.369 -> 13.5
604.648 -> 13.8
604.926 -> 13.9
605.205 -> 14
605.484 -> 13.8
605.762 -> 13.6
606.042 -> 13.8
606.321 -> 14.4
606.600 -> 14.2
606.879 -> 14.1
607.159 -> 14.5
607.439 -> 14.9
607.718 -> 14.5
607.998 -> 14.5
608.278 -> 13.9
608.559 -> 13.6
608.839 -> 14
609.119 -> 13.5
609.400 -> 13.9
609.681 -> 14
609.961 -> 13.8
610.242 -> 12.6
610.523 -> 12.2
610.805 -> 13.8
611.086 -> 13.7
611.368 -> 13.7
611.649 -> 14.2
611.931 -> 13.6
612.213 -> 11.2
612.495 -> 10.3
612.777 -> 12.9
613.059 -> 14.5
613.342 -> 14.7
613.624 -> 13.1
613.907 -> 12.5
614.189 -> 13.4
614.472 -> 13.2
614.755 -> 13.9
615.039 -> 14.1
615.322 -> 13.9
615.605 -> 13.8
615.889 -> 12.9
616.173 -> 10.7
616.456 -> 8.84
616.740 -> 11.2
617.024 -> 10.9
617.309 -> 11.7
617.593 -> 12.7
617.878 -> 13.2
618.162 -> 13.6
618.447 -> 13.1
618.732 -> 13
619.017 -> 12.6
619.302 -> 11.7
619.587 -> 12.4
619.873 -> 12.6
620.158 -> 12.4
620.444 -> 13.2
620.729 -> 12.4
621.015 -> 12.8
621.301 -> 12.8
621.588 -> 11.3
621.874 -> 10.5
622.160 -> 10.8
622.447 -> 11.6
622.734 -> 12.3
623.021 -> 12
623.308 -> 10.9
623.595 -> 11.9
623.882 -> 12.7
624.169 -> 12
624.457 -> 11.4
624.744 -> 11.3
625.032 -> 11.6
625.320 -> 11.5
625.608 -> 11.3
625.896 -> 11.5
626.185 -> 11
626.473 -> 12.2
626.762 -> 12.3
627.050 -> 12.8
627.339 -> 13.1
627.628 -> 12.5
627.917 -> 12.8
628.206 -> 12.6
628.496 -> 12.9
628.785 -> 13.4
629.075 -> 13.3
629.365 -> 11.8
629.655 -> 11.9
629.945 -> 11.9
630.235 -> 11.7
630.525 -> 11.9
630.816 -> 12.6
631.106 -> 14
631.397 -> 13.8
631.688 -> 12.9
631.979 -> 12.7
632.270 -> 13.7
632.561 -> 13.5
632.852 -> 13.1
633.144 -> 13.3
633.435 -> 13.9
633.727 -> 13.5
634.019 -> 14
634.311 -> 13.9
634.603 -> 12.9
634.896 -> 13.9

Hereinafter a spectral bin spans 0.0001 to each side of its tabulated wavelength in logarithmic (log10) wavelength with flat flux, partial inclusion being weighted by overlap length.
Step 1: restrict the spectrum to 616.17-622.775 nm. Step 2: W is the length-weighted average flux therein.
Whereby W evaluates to 12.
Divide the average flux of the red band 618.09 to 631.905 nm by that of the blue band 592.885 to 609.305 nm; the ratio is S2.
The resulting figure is 0.9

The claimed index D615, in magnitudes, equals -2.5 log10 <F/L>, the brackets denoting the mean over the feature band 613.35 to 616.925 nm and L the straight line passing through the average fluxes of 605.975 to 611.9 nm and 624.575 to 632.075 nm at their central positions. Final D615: 0.06 mag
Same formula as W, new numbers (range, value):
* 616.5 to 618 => 11.7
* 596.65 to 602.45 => 13.1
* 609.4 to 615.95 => 13.3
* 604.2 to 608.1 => 14.1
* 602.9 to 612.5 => 13.8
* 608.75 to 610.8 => 13.4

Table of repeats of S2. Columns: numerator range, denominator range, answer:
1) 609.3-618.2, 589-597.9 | 1.11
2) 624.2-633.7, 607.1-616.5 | 0.94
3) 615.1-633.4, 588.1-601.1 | 1.04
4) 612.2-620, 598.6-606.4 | 0.93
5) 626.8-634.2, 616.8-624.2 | 1.06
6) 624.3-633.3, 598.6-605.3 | 0.92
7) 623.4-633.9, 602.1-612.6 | 0.91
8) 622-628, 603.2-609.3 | 0.84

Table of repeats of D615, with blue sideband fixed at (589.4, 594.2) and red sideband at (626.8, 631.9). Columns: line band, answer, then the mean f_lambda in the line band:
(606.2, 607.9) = -0.222 mag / 14.4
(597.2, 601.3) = -0.152 mag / 13.2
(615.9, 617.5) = 0.118 mag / 10.9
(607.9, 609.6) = -0.172 mag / 13.9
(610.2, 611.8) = -0.126 mag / 13.4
